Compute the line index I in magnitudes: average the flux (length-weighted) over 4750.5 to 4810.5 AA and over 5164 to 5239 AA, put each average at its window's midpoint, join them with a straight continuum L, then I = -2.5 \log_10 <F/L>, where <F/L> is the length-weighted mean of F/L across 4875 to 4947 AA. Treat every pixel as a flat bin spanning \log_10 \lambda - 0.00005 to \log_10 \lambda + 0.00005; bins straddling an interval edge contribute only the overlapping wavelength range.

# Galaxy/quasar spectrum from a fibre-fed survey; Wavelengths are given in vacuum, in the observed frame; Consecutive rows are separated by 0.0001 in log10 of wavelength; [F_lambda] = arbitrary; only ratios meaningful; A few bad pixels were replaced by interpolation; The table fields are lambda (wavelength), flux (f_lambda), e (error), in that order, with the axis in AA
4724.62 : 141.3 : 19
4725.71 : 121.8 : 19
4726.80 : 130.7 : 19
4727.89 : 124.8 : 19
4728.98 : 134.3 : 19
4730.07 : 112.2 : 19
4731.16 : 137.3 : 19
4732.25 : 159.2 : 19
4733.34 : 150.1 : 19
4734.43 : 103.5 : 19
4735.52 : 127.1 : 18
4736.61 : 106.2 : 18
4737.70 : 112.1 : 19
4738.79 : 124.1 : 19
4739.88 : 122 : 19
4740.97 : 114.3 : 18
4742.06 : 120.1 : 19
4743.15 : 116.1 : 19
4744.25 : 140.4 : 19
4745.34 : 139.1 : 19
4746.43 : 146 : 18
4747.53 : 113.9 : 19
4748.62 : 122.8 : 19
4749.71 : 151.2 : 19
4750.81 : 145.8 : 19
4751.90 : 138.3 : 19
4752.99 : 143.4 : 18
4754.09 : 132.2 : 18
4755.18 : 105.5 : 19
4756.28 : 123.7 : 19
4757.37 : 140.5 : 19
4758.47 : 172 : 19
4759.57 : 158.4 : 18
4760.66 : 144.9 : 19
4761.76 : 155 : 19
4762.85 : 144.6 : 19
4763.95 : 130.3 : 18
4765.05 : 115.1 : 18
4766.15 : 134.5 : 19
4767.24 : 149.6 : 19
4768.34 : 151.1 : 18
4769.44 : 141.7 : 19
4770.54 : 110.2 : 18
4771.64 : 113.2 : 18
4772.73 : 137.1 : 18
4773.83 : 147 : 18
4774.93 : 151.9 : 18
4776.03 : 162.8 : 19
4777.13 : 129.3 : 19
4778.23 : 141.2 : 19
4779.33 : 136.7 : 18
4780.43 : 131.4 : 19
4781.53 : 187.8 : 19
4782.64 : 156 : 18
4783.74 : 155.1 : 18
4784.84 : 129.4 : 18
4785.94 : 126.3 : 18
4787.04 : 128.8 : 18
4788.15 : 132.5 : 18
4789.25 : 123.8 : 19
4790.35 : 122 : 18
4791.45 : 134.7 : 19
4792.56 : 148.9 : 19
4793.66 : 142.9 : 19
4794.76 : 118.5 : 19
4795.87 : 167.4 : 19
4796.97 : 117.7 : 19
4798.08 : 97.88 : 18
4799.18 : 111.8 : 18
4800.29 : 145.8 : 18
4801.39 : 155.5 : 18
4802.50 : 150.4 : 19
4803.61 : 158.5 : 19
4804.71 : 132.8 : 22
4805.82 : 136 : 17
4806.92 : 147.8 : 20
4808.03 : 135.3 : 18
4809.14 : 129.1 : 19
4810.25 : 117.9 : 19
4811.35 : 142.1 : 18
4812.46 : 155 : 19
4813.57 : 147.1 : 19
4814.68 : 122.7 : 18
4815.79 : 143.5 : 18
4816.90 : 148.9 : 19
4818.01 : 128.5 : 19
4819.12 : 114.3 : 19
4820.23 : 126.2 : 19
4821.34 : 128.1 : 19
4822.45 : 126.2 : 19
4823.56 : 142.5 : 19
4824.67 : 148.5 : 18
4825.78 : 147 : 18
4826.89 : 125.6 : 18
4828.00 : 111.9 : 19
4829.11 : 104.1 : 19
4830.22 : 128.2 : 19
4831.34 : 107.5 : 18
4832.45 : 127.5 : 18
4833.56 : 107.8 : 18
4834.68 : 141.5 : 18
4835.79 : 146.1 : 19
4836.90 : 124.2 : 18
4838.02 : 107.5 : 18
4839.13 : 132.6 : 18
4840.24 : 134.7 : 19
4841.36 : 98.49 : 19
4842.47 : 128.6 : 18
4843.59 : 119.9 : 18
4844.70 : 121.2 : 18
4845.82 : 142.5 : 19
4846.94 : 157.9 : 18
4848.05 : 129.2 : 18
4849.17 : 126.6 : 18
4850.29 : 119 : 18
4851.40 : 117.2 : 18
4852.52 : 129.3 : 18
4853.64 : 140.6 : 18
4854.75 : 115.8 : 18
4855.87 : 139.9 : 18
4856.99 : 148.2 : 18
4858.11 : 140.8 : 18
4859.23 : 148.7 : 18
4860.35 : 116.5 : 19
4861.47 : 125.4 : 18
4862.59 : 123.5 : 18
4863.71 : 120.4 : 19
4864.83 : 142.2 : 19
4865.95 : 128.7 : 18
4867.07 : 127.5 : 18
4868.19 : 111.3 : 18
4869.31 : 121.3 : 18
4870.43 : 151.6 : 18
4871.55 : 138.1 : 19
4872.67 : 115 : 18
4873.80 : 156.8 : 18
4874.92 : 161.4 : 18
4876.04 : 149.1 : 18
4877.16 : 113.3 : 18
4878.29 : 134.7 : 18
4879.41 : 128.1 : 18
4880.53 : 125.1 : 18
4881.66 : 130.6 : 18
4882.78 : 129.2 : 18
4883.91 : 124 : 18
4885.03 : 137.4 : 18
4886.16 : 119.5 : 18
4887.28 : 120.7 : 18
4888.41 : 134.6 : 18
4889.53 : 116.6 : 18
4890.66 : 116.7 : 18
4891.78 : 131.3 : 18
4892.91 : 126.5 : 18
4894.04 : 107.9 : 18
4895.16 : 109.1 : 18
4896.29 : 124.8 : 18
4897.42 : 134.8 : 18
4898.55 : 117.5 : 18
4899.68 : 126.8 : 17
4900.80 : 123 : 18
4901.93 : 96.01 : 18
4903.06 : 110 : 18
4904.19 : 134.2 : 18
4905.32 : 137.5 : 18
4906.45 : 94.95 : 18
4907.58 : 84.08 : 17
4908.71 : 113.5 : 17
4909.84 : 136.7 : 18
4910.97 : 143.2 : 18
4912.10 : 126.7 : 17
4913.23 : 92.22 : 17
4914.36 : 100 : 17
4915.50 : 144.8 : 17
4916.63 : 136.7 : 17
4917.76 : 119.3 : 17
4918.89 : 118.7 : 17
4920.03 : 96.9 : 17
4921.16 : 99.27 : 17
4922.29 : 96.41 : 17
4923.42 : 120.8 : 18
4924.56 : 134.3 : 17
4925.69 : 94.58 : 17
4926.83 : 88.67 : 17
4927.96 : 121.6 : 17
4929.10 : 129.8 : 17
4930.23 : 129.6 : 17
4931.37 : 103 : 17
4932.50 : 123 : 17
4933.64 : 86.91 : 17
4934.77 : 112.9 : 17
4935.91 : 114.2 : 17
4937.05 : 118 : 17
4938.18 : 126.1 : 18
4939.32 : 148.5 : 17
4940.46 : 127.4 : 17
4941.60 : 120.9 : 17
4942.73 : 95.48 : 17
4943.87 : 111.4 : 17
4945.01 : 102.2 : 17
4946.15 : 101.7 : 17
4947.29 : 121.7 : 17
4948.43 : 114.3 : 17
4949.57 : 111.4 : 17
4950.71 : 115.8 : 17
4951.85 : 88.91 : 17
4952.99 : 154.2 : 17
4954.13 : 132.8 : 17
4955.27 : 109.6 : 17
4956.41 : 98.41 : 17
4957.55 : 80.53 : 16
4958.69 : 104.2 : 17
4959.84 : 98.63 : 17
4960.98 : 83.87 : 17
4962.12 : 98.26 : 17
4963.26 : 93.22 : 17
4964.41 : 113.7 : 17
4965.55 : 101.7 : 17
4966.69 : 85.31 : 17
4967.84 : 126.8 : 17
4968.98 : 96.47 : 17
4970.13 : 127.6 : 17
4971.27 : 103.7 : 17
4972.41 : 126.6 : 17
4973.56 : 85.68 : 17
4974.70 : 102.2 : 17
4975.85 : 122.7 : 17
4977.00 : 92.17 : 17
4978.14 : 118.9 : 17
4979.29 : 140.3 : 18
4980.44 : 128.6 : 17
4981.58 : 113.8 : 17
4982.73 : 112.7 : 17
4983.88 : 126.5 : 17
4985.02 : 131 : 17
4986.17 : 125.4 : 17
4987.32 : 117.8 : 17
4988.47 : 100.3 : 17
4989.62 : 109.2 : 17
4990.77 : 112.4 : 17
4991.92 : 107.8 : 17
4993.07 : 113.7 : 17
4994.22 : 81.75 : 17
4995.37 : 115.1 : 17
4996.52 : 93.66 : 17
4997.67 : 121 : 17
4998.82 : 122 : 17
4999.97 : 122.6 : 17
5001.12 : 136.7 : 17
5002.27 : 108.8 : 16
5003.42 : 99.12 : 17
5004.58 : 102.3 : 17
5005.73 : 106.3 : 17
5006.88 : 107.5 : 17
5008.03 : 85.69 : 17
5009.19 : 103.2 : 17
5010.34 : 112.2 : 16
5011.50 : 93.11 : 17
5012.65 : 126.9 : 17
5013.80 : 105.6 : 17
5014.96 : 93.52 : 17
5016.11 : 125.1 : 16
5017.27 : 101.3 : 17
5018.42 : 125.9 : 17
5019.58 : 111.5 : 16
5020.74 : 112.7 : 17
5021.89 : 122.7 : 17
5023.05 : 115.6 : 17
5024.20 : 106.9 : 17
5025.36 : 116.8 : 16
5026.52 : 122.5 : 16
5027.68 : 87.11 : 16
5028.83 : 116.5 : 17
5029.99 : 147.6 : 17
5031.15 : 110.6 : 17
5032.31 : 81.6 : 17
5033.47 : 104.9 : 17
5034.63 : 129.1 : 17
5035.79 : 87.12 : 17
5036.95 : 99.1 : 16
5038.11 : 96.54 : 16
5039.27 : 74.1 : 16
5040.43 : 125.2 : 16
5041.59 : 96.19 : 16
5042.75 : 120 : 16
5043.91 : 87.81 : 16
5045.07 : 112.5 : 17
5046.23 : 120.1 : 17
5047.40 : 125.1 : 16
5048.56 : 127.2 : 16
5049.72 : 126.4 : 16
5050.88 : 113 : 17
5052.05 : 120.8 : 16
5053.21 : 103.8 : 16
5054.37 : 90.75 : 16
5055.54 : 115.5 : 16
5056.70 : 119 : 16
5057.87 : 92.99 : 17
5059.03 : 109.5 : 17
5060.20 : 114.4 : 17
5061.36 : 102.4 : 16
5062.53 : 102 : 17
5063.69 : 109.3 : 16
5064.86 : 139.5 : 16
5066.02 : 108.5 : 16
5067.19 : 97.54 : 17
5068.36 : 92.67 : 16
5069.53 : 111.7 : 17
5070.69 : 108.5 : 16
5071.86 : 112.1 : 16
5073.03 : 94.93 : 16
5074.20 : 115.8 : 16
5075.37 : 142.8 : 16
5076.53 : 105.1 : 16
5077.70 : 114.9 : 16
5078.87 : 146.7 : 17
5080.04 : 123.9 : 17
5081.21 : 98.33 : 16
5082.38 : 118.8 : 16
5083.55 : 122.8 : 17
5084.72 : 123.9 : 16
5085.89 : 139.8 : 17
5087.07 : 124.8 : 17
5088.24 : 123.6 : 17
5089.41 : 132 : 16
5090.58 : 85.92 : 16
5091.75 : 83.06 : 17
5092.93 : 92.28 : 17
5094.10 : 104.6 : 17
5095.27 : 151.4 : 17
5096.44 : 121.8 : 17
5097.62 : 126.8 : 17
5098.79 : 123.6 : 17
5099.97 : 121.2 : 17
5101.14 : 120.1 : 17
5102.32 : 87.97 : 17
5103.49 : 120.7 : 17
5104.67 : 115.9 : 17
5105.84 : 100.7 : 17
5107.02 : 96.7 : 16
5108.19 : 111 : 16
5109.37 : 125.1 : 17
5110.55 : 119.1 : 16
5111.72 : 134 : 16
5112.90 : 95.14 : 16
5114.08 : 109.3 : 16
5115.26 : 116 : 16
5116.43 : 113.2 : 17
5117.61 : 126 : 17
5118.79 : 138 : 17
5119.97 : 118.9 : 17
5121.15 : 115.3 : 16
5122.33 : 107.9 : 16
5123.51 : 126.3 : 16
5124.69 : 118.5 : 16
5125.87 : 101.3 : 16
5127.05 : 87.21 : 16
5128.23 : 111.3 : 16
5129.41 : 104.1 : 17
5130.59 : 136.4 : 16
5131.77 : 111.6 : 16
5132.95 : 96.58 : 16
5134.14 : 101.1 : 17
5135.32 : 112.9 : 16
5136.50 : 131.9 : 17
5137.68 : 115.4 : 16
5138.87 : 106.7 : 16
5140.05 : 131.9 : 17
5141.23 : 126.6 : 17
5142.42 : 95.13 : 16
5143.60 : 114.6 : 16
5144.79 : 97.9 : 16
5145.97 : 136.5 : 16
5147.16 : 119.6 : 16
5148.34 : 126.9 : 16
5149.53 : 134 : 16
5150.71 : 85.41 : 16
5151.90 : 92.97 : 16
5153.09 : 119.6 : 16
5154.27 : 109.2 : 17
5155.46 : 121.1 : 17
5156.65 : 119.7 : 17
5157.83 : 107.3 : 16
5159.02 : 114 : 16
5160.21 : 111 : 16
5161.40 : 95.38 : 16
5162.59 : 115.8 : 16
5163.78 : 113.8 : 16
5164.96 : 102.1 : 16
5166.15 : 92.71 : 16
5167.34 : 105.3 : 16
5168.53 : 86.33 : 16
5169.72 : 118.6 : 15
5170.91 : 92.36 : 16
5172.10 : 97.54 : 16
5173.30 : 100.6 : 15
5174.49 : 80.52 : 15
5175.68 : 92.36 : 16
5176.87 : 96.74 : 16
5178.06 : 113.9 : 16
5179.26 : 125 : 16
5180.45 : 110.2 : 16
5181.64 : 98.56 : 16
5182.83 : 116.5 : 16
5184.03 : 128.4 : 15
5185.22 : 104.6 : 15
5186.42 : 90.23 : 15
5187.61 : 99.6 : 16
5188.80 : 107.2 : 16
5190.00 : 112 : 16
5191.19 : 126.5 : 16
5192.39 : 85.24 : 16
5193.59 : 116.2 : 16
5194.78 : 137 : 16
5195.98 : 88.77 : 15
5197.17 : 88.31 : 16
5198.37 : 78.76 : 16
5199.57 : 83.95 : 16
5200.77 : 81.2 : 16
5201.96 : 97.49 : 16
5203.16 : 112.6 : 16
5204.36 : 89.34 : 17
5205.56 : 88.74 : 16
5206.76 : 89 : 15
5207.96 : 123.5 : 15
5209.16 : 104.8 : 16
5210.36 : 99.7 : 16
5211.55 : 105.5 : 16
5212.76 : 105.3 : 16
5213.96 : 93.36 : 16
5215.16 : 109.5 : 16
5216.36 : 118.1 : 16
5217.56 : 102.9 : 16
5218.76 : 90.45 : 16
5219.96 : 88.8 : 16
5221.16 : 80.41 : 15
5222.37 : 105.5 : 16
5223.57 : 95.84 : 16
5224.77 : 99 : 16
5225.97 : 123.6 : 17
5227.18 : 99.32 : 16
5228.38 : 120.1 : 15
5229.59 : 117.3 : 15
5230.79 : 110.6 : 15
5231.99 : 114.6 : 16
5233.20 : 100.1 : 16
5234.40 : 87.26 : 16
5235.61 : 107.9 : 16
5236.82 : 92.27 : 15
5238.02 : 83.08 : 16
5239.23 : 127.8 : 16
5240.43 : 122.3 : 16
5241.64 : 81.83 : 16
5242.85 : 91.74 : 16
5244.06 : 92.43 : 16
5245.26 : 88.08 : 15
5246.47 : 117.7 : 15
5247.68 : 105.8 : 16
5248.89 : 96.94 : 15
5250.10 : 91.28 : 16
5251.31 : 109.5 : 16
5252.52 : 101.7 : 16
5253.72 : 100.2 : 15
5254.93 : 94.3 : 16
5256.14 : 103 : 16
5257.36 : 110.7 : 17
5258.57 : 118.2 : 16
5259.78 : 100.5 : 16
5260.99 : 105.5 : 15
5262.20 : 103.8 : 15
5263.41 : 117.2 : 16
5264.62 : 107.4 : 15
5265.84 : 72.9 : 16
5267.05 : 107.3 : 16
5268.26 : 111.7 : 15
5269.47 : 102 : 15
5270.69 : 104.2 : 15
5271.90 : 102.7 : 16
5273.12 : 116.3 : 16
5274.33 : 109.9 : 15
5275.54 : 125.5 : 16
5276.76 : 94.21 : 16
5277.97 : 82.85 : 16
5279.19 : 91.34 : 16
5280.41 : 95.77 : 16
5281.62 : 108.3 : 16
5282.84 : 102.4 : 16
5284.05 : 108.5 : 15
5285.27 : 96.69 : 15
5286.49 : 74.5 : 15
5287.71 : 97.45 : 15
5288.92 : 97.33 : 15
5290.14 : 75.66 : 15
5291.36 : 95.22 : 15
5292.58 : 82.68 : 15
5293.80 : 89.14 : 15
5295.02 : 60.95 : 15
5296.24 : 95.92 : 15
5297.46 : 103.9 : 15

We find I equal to 0.07 mag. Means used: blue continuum 138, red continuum 102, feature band 119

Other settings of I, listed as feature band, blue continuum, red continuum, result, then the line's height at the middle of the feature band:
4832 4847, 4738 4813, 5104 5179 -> 0.04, 132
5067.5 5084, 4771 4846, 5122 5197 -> 0.00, 115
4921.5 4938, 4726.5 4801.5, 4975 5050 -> 0.06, 119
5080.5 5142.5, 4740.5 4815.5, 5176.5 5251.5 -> -0.04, 111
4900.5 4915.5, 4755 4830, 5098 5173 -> 0.11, 129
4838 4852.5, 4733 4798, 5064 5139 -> 0.03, 130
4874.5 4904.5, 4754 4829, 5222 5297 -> 0.04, 129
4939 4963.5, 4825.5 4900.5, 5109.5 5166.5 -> 0.13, 123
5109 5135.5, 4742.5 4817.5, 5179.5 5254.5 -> -0.04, 110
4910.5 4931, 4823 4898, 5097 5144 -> 0.08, 125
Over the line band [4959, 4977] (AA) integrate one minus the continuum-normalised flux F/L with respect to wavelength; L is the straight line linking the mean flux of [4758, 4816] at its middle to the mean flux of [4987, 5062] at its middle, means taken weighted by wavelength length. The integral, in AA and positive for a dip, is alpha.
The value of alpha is 1.9 AA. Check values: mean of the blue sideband 139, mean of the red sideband 109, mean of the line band 104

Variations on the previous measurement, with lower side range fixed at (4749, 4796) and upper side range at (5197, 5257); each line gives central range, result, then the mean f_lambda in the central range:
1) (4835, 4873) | 0.9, 129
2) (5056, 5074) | 1.0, 108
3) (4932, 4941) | 0.4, 120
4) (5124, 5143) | -0.6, 112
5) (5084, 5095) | -0.1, 113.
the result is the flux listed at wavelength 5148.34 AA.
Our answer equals 126.9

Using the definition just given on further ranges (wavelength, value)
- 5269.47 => 102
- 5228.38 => 120.1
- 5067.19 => 97.54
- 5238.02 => 83.08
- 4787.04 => 128.8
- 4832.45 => 127.5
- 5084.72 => 123.9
